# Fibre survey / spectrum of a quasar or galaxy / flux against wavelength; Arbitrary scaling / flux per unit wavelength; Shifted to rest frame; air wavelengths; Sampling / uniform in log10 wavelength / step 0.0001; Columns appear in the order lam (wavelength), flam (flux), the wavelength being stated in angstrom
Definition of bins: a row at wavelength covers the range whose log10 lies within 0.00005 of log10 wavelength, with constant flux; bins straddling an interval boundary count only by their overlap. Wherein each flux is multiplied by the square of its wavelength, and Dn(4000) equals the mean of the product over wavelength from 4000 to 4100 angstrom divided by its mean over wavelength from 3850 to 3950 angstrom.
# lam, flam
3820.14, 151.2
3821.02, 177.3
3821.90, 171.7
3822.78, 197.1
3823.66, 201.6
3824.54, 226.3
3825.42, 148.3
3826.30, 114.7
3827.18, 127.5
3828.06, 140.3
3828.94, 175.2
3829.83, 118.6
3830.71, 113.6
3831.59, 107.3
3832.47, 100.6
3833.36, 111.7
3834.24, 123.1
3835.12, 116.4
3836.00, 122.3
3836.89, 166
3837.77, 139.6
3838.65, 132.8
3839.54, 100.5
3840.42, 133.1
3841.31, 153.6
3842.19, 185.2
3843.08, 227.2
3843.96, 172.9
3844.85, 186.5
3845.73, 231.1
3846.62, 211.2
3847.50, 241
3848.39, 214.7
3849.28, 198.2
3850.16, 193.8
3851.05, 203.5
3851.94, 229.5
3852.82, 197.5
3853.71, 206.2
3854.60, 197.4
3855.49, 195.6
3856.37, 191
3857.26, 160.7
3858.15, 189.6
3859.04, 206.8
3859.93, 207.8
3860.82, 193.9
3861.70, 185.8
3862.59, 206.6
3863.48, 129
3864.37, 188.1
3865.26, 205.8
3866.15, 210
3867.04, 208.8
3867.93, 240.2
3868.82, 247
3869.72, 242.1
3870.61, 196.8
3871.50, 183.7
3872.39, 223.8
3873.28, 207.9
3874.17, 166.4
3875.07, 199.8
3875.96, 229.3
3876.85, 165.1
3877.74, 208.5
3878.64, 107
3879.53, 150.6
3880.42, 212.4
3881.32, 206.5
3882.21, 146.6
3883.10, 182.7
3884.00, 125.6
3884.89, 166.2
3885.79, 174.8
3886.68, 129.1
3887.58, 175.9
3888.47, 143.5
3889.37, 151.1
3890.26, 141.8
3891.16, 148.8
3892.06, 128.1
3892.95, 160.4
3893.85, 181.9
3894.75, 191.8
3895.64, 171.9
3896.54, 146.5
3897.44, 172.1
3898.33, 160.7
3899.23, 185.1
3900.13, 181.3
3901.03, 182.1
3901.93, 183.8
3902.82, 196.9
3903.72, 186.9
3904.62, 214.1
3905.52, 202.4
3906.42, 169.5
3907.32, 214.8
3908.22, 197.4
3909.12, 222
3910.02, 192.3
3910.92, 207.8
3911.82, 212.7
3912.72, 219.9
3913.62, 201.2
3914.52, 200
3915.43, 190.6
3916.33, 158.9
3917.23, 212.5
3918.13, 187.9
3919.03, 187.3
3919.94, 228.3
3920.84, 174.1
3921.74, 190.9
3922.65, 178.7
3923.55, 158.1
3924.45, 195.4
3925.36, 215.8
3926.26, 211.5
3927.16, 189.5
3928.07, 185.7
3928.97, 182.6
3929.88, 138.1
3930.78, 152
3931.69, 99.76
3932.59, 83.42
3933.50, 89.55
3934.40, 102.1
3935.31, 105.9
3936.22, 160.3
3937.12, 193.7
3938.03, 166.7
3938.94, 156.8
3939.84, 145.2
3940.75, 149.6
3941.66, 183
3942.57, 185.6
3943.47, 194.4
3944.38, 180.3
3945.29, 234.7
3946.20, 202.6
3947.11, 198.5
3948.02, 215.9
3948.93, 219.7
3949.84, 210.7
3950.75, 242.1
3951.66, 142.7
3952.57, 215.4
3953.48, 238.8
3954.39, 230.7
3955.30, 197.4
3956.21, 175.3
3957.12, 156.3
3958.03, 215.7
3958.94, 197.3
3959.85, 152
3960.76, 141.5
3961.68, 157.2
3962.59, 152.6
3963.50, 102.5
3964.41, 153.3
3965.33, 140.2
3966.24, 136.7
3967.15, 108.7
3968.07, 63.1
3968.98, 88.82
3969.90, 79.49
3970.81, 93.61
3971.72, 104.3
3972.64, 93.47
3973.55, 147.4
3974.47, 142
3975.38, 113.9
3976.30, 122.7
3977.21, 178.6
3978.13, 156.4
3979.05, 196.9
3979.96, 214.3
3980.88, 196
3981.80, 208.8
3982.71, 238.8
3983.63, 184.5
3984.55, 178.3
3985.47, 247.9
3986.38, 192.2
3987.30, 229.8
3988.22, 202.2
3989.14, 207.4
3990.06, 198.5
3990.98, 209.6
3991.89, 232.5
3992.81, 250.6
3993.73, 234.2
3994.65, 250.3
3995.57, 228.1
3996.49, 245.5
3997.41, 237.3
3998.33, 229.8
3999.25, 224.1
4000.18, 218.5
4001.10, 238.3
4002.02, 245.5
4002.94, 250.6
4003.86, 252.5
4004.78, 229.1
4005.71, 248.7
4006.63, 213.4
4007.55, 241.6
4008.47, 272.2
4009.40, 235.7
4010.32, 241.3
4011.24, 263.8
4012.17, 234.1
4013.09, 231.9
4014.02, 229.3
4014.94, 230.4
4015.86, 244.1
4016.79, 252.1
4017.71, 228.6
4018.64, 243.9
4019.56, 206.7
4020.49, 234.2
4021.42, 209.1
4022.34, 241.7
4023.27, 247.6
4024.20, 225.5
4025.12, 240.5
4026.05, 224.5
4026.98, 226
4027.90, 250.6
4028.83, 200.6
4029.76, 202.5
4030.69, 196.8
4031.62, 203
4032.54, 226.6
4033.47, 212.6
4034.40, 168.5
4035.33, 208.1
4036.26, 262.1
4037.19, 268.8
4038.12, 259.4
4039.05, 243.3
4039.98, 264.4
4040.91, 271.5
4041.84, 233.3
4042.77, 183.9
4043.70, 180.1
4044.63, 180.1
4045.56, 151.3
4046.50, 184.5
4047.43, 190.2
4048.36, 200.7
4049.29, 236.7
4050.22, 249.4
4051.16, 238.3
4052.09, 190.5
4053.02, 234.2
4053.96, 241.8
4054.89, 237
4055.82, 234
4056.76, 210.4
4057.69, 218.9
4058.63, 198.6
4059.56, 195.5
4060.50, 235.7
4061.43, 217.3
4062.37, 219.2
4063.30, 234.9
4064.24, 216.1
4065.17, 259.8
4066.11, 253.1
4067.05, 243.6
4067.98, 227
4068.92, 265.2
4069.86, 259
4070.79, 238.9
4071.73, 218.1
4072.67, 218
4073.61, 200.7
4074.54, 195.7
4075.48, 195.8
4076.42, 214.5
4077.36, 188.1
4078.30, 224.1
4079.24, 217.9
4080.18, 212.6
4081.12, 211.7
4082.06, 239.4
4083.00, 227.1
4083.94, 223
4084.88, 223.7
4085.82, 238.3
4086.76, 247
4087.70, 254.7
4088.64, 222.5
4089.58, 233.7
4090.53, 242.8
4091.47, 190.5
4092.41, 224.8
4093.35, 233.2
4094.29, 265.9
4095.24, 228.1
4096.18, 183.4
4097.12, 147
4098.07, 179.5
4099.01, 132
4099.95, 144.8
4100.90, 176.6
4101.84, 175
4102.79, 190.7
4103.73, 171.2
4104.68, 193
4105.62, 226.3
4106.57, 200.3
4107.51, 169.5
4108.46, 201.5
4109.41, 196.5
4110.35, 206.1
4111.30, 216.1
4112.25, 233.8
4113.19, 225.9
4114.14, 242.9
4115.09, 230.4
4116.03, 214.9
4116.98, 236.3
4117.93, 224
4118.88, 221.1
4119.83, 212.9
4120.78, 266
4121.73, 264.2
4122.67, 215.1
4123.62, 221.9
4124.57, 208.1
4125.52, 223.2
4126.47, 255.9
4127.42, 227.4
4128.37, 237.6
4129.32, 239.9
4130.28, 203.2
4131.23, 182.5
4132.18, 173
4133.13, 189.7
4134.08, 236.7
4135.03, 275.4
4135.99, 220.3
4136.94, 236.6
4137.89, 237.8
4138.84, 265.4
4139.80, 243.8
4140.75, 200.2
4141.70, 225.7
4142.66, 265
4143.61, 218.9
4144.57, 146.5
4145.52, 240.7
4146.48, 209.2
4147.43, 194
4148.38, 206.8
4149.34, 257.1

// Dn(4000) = 1.3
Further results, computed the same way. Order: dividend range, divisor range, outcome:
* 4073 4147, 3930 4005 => 1.29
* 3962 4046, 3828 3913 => 1.23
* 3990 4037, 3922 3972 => 1.46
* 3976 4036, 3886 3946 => 1.33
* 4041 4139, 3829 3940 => 1.36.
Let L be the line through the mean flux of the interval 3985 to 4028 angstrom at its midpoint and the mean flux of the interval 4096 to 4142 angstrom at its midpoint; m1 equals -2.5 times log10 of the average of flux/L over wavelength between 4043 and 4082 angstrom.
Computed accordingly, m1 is 0.02 mag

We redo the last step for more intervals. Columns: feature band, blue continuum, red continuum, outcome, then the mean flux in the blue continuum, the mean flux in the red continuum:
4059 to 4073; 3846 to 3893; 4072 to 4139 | -0.11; 188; 215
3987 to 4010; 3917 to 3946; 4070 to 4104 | -0.24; 169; 210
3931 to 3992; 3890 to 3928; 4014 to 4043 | 0.22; 187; 230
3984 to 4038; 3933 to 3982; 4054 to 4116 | -0.24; 162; 216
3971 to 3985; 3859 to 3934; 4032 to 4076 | 0.24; 182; 223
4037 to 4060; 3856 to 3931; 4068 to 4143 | -0.05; 186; 218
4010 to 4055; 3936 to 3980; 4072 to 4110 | -0.20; 164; 207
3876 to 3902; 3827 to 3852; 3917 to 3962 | 0.02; 161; 178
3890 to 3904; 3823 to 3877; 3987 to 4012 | 0.16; 180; 234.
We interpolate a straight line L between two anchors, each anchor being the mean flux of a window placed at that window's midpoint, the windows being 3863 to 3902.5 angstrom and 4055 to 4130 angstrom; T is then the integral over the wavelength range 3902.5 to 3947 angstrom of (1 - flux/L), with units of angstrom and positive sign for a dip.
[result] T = 1.56 angstrom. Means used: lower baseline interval 179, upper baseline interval 218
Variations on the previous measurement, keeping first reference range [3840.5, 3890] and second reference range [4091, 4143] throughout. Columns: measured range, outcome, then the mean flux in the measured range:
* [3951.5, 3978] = 7.1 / 146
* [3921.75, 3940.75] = 3.9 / 156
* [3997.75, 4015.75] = -3.0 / 239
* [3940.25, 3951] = -0.1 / 200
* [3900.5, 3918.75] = -0.3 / 198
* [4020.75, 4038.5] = -1.6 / 225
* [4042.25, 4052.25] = 0.4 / 199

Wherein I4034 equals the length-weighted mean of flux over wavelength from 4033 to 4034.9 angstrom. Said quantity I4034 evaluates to 191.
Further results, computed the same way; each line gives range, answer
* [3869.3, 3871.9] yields 208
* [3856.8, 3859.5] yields 185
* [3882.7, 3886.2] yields 162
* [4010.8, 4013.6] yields 242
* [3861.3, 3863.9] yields 174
